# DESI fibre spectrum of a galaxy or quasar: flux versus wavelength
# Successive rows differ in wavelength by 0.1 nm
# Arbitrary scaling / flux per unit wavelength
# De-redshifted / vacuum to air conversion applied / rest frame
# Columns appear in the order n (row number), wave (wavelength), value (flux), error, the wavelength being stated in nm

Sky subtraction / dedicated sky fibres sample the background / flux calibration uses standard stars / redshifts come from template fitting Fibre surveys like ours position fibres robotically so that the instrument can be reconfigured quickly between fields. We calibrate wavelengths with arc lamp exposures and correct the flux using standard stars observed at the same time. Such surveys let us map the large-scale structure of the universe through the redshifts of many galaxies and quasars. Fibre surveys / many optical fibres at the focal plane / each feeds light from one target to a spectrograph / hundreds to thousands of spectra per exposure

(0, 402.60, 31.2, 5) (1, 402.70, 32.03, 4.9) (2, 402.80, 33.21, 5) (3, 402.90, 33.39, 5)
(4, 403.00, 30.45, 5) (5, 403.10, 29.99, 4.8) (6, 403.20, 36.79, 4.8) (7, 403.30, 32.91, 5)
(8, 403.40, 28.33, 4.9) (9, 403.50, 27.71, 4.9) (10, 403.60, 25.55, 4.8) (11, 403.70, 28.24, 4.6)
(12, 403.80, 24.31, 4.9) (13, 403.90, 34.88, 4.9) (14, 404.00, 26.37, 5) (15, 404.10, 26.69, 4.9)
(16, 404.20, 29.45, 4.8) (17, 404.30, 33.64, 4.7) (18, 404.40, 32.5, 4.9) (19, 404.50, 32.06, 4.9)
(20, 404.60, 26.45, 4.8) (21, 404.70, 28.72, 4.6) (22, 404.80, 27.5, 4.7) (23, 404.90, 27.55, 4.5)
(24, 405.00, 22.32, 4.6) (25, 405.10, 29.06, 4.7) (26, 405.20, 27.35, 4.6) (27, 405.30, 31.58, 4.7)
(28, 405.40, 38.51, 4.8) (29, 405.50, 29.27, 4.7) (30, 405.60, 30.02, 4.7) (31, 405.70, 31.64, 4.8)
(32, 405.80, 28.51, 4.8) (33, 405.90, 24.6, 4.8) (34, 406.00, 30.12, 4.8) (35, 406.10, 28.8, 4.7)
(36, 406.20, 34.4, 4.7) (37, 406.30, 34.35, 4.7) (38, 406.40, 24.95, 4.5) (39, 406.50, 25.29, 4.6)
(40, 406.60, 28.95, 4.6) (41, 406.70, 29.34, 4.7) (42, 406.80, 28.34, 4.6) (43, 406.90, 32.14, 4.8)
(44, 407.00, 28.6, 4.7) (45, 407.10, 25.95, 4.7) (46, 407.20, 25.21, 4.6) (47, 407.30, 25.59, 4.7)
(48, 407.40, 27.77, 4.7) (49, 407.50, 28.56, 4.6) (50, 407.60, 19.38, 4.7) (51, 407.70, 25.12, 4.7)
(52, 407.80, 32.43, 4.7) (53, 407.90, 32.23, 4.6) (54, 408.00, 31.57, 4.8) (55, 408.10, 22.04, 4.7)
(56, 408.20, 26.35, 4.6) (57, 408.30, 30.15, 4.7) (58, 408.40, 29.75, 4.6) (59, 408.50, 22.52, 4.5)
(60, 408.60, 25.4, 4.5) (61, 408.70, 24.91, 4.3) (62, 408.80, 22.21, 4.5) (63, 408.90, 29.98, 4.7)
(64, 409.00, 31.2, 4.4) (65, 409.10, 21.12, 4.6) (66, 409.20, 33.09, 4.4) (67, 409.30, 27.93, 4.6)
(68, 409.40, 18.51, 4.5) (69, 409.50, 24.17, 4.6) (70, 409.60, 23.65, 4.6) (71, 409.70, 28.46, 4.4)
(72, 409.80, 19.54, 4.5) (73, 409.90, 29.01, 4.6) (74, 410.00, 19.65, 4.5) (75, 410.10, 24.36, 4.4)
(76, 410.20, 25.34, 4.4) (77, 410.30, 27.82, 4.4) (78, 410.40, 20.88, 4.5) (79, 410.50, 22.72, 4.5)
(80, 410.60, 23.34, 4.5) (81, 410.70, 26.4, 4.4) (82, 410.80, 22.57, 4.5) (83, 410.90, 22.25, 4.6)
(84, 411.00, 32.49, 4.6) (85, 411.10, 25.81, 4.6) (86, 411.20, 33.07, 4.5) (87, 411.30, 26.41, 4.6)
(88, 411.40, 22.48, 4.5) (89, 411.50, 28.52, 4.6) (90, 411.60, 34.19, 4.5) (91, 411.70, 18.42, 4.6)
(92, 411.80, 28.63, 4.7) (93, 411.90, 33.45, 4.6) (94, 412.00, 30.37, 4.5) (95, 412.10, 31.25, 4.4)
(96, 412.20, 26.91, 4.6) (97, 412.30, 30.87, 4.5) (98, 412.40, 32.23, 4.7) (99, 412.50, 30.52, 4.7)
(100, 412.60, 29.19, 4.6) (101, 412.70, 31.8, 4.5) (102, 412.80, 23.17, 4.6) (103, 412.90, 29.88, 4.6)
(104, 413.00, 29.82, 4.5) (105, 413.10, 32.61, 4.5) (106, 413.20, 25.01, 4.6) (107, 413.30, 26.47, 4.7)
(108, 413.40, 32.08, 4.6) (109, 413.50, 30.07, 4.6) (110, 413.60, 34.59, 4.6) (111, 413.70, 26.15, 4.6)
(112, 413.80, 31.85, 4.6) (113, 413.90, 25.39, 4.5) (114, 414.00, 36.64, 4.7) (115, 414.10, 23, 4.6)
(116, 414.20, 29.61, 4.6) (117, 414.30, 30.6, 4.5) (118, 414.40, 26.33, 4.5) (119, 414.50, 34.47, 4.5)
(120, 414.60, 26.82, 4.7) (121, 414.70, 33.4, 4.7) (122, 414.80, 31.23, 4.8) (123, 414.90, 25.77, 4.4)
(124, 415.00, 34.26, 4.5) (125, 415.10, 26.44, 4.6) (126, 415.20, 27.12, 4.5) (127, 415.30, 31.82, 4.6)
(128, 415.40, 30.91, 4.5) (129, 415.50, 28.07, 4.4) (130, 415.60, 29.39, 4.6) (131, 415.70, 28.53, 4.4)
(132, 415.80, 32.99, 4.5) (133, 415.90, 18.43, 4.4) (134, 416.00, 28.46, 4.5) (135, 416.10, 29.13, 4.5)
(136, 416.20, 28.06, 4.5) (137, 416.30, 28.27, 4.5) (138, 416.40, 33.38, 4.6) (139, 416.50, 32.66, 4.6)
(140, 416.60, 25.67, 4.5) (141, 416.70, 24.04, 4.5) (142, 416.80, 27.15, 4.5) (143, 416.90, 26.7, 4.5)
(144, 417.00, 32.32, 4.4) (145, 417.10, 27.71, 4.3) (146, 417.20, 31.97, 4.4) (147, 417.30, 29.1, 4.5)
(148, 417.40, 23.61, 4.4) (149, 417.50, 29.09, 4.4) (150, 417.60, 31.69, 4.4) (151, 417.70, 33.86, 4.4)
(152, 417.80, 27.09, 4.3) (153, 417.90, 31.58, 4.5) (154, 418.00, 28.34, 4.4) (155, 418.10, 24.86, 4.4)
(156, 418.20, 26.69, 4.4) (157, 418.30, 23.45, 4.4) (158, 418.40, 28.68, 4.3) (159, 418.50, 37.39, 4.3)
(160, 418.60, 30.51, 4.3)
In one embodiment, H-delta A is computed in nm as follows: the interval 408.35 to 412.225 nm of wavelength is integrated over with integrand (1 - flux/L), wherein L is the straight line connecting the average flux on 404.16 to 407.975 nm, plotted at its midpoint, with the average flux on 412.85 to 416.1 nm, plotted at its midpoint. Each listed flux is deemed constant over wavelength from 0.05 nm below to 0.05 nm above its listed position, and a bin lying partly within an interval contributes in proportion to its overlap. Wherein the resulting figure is 0.40 nm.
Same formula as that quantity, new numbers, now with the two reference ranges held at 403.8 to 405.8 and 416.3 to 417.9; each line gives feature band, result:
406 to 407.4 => 0.04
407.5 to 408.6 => 0.09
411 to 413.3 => 0.03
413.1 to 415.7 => -0.03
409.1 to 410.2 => 0.18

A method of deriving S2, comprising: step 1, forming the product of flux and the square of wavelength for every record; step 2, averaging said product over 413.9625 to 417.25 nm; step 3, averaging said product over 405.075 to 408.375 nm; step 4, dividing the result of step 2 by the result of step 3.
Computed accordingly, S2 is 1.1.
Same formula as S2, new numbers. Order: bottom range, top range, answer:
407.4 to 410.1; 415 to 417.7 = 1.14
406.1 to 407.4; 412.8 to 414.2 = 1.06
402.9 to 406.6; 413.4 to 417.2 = 1.04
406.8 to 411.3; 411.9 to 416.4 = 1.15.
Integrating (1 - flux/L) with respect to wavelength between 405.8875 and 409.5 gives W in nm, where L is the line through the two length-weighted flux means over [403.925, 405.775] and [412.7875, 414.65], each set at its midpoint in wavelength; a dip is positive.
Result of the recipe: 0.25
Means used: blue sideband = 29.5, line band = 27.5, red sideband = 29.3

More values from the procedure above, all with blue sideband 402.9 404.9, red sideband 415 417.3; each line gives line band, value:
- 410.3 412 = 0.151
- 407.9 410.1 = 0.254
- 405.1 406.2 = -0.025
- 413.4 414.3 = -0.029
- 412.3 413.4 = -0.012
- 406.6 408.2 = 0.096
